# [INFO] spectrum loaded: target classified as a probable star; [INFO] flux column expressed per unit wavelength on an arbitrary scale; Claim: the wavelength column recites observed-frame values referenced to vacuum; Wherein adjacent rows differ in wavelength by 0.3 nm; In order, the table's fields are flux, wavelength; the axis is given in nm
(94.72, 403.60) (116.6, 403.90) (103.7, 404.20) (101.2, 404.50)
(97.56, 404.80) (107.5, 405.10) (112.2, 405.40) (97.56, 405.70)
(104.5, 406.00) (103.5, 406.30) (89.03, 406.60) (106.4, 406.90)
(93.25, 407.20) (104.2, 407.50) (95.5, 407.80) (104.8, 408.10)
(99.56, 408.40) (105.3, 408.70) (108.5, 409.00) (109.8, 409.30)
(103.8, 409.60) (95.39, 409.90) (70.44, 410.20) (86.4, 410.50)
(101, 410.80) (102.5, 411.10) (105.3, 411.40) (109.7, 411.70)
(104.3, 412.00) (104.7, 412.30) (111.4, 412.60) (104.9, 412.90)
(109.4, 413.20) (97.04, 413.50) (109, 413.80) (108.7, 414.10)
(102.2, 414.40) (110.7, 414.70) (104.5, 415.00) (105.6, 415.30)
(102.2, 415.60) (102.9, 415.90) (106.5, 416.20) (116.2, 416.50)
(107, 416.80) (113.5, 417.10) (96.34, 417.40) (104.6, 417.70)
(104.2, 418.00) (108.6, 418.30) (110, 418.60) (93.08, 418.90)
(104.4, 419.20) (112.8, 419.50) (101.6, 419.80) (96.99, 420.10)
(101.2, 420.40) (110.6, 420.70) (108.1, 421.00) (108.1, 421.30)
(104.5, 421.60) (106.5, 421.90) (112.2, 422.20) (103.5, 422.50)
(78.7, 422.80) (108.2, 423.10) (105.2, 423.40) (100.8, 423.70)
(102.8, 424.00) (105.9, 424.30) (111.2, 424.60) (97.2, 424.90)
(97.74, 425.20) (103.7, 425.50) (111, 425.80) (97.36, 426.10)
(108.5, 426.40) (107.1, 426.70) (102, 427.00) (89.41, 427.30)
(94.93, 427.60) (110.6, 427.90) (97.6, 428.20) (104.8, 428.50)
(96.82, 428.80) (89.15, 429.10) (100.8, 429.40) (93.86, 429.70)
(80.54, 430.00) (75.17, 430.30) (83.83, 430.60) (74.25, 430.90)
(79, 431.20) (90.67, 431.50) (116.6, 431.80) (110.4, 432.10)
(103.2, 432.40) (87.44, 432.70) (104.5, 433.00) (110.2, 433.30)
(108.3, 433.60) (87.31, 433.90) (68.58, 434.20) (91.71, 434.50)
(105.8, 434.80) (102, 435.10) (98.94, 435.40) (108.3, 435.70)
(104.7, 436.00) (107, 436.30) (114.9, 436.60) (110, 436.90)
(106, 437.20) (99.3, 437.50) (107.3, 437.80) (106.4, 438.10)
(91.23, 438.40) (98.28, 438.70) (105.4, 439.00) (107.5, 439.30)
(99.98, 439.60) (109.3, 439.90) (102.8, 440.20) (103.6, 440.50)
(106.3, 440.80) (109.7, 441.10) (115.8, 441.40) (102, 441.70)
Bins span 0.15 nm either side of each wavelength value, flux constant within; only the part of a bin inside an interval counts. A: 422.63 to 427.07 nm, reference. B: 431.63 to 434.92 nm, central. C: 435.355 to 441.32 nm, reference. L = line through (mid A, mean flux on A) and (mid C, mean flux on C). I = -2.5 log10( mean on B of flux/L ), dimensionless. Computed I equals 0.05 mag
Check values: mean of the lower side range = 103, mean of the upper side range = 105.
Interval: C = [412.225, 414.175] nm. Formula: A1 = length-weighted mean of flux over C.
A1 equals 106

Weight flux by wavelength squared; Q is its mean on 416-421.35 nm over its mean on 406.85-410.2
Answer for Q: 1.10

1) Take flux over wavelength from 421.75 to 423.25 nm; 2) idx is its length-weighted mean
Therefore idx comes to 102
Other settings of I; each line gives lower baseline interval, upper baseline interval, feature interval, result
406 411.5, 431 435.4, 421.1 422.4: -0.10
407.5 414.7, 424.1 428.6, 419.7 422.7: -0.03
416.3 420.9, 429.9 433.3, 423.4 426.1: -0.05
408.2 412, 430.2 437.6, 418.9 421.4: -0.06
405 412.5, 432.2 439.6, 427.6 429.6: 0.02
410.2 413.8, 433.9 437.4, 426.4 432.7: 0.07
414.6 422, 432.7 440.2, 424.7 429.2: 0.03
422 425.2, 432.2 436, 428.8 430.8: 0.14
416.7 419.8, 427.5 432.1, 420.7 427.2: -0.05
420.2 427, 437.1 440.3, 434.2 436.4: 0.03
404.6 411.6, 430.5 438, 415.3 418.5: -0.07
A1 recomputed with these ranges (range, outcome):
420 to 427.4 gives 103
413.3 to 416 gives 105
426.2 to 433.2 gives 95.8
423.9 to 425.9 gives 104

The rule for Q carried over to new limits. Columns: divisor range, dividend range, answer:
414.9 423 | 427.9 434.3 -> 0.95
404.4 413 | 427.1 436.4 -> 1.06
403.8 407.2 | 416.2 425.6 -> 1.09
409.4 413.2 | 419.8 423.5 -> 1.08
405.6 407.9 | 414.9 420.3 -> 1.11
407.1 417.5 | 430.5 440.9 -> 1.09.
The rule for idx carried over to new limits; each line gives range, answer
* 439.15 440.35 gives 105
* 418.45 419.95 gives 104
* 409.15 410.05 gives 103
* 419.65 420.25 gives 99.3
